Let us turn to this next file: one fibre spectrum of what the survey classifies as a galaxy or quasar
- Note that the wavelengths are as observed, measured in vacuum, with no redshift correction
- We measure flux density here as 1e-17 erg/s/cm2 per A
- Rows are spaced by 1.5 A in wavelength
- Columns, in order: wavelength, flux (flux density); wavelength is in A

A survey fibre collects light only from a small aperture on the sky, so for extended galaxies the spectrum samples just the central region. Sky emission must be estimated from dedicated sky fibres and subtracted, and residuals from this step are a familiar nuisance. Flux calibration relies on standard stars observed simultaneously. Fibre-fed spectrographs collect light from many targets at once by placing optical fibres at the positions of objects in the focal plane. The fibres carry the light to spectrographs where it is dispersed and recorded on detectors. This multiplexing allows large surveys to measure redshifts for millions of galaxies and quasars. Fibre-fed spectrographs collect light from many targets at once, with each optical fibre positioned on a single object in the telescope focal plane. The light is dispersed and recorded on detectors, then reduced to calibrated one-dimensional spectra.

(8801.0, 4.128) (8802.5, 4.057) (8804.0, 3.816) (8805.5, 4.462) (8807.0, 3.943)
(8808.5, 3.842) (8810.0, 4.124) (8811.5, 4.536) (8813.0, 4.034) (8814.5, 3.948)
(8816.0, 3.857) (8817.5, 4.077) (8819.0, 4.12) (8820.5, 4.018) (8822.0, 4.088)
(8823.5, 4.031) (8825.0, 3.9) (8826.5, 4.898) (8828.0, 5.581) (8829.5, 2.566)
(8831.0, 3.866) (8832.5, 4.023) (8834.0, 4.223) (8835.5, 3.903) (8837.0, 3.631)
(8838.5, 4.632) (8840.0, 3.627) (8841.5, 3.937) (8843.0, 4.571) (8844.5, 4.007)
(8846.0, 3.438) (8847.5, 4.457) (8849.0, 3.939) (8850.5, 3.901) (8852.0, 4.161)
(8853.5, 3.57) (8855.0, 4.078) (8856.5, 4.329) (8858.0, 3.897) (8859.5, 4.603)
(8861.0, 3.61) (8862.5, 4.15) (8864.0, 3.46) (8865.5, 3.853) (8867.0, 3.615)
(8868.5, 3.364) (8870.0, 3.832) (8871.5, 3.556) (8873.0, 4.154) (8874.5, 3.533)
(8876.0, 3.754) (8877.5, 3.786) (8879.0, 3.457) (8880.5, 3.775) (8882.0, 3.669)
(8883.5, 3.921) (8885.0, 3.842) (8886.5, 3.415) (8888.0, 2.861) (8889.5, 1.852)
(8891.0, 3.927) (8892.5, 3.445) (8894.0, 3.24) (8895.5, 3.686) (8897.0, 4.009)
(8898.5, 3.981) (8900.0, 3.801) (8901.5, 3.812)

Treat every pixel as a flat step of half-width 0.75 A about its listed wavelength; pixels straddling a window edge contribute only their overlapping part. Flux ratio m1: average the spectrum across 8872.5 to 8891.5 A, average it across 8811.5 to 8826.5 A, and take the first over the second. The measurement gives 0.86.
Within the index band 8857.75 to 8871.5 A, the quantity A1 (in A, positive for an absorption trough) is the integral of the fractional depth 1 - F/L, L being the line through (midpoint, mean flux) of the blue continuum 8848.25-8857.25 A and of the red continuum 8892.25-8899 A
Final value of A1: 0.4 A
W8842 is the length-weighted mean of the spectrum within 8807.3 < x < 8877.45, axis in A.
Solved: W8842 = 3.98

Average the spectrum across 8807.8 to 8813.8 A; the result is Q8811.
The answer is 4.13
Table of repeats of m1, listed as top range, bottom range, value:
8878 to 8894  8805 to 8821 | 0.84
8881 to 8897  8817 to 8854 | 0.84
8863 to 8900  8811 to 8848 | 0.88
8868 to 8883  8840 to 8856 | 0.93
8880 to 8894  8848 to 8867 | 0.86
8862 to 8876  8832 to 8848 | 0.92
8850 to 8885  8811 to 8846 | 0.94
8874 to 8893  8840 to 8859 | 0.87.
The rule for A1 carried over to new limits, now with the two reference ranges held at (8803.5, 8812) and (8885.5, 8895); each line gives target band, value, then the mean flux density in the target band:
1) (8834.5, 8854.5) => -1.6 A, 3.99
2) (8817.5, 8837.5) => -0.9 A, 4.07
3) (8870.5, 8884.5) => -1.8 A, 3.74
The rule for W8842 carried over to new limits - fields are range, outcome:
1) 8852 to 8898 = 3.68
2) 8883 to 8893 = 3.31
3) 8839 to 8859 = 4.01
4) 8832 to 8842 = 4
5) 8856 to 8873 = 3.85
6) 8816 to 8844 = 4.09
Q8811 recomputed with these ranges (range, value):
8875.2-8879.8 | 3.67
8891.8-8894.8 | 3.35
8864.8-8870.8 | 3.66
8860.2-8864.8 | 3.75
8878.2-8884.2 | 3.7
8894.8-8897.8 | 3.85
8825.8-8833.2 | 4.18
